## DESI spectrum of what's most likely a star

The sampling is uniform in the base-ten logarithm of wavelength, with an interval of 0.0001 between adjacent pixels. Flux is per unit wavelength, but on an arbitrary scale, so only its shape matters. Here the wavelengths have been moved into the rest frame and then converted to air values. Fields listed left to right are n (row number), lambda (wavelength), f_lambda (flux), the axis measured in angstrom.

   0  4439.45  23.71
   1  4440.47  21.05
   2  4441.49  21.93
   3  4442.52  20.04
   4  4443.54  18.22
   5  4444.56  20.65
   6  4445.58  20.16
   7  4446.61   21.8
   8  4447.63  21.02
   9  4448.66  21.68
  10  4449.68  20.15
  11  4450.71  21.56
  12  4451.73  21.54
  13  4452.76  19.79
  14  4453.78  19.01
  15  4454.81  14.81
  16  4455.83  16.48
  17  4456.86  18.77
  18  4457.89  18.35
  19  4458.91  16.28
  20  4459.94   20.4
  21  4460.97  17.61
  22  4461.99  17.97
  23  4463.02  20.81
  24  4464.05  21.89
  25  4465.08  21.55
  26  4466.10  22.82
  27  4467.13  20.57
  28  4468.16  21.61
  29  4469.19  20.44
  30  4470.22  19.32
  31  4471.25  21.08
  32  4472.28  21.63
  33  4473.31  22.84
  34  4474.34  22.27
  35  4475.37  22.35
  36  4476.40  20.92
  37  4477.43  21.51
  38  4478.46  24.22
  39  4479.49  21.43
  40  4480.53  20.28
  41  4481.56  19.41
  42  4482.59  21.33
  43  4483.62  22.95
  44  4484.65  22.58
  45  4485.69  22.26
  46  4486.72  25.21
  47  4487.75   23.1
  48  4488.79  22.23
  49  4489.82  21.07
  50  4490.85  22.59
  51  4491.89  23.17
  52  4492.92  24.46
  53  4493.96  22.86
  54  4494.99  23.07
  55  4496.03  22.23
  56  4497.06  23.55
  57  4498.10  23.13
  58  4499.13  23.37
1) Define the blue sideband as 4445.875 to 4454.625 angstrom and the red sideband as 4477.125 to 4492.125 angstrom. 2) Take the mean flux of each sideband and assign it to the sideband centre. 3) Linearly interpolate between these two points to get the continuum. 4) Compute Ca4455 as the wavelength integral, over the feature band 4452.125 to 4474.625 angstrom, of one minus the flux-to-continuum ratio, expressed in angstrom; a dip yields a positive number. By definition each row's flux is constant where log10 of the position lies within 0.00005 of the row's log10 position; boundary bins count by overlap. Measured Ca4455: 1.47 angstrom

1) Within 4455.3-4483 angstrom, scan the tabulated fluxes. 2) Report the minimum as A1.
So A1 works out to 16.28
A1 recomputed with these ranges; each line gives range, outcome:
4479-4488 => 19.41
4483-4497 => 21.07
